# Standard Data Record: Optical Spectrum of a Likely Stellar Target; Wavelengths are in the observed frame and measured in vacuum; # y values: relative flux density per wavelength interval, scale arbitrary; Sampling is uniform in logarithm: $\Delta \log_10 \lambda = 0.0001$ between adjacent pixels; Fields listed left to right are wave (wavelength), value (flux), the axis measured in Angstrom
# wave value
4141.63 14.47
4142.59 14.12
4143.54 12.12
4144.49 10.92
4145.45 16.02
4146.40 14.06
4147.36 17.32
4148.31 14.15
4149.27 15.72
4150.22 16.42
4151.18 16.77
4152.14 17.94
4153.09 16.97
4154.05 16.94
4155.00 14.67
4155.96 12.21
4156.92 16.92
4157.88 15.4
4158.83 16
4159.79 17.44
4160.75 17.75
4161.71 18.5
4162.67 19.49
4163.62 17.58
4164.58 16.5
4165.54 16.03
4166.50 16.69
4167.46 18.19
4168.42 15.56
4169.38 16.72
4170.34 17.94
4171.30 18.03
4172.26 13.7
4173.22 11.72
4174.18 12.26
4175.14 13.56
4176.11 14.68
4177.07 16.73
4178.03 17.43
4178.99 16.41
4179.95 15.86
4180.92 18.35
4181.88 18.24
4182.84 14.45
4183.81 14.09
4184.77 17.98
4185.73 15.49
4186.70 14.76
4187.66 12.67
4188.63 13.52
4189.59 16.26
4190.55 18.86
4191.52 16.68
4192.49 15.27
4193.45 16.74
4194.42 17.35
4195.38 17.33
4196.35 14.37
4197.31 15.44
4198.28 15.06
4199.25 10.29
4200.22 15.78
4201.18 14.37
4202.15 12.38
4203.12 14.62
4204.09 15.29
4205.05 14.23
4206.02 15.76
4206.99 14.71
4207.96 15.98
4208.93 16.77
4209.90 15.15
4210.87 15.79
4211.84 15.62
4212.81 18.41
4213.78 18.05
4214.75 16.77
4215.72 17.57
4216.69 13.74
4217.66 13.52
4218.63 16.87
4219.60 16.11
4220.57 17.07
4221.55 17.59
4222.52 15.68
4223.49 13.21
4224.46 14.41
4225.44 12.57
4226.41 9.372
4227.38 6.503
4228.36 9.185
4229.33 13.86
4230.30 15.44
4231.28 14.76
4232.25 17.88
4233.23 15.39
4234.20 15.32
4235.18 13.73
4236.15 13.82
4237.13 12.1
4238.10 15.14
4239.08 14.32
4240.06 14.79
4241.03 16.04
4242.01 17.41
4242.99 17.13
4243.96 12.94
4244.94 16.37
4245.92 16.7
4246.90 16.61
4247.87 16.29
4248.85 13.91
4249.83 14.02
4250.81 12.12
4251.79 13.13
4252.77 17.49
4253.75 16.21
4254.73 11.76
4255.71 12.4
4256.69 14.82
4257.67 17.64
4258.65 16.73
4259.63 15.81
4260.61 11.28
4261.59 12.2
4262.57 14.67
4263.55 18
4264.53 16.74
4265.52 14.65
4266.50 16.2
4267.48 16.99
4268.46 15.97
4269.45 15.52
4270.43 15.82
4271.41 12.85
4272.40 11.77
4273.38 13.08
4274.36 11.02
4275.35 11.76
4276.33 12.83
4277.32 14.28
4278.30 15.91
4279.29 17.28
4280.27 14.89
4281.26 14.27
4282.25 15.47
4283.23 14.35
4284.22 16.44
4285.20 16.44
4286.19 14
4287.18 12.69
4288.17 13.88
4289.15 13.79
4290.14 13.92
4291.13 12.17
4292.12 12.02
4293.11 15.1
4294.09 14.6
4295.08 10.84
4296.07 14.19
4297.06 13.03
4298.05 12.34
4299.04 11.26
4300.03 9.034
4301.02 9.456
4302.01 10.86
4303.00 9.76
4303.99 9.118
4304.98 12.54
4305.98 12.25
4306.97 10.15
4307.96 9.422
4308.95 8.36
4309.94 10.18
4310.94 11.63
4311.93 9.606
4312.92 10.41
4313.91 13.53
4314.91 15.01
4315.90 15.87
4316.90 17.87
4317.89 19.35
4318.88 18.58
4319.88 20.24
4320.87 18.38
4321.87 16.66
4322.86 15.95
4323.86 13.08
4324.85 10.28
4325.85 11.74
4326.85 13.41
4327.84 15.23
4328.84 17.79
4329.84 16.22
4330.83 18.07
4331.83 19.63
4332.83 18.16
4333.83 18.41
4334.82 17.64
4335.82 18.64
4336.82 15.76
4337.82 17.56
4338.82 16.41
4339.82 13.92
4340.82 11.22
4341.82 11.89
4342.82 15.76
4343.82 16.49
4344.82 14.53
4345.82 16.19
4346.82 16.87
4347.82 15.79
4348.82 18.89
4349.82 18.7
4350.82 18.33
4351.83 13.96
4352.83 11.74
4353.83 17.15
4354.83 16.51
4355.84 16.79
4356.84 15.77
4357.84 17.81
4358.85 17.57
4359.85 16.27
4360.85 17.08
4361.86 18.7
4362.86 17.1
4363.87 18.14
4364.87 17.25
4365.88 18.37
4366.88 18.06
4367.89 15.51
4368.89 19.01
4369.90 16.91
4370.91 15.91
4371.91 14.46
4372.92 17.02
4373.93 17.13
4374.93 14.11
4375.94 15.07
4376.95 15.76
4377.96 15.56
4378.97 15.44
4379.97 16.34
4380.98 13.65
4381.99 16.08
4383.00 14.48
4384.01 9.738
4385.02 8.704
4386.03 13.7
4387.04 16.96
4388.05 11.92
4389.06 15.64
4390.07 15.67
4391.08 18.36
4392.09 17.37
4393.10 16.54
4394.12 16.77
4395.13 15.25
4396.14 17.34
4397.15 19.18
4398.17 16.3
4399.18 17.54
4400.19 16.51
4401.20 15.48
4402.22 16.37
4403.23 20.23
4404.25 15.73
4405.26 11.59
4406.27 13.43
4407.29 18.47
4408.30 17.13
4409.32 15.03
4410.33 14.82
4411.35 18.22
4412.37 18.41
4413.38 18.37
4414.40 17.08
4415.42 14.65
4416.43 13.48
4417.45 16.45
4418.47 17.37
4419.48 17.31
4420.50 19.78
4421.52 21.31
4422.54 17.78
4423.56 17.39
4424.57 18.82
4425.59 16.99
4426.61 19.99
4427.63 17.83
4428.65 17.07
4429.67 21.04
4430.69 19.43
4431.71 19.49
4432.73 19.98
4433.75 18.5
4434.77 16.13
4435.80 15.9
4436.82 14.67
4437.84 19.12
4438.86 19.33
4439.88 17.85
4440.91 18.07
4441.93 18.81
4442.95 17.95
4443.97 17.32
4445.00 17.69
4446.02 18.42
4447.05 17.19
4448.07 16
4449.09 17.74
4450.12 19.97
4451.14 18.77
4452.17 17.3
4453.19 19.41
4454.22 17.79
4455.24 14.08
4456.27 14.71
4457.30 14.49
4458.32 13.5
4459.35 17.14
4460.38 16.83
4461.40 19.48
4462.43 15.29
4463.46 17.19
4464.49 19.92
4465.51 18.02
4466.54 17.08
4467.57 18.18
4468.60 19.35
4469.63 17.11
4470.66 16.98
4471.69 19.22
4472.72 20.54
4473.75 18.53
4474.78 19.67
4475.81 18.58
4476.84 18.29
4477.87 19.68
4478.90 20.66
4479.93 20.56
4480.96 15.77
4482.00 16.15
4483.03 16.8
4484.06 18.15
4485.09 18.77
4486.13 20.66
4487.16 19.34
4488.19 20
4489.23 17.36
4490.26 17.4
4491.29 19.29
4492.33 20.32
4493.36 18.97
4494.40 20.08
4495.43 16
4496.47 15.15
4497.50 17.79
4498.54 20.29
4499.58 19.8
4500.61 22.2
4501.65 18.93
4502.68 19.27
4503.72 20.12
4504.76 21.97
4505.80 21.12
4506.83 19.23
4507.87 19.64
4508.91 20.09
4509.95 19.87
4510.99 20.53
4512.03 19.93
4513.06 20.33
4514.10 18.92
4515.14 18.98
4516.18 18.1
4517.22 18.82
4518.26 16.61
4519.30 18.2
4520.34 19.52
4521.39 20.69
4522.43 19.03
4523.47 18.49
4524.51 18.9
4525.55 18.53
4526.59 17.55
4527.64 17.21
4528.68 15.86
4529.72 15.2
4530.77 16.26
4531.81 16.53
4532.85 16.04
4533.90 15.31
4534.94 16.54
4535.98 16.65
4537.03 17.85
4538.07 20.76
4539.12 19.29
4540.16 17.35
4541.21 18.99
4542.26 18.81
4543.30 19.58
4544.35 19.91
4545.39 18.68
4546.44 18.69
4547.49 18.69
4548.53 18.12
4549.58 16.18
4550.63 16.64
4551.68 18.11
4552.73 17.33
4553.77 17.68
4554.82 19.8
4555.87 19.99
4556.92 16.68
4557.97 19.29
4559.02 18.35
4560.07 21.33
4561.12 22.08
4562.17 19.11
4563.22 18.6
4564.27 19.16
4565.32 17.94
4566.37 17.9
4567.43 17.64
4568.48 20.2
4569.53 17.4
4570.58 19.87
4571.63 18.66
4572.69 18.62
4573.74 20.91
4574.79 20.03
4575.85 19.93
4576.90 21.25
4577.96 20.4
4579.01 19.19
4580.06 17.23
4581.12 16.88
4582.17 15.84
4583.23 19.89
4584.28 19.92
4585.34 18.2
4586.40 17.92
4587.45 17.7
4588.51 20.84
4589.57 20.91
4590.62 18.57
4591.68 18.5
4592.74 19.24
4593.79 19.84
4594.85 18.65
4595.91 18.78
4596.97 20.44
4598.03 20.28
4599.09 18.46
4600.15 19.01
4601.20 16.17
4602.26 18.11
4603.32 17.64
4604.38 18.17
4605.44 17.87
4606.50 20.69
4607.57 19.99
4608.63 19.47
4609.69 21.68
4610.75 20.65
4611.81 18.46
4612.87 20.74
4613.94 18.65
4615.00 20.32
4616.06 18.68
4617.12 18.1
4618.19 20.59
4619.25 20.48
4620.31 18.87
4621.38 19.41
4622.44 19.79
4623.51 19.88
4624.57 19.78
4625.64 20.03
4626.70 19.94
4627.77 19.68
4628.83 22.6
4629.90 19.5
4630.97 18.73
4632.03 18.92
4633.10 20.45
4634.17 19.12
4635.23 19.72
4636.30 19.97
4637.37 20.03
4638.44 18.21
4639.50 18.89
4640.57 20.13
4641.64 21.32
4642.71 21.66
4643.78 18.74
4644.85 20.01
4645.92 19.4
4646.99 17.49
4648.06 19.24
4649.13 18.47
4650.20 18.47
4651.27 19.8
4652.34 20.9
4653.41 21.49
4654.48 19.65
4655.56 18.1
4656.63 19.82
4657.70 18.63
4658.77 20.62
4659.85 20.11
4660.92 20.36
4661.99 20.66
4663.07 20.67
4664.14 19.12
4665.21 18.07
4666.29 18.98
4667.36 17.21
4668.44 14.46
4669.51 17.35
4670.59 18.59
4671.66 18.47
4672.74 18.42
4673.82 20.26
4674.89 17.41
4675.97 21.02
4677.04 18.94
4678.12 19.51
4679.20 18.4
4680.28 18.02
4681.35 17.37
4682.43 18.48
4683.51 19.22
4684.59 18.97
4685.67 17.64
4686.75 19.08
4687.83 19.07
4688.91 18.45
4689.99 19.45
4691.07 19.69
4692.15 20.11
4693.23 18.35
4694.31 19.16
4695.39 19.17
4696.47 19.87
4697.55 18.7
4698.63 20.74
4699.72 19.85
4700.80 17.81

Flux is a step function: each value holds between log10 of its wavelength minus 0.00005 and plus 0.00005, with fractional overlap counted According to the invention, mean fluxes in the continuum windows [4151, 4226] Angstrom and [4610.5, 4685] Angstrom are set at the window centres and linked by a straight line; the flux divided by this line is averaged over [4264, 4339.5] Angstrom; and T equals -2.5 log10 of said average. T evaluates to 0.17 mag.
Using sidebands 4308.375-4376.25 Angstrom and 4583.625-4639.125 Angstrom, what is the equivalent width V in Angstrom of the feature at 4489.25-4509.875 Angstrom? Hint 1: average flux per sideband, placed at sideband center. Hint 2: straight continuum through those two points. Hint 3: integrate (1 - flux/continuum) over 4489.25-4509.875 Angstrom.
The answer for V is -1.6 Angstrom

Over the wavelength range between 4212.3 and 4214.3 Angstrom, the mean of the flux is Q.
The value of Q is 18.2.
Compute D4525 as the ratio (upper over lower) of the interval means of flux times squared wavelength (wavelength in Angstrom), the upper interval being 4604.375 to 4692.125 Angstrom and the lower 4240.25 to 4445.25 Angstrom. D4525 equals 1.4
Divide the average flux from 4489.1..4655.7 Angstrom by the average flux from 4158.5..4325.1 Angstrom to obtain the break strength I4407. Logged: 1.29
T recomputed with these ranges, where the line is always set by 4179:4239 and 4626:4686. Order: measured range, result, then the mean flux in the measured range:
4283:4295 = 0.13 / 14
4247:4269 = 0.04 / 15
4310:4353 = 0.04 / 15.7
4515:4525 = -0.04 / 18.7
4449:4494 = -0.03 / 18.1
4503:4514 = -0.13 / 20.2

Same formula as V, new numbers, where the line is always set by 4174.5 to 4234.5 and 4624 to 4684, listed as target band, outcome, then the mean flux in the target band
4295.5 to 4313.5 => 5.97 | 10.8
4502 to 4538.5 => -0.92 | 18.5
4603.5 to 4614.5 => -0.40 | 19.6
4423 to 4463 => -0.58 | 17.6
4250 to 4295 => 3.97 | 14.4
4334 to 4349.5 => 0.50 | 15.9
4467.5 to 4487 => -1.04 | 18.6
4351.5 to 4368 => -0.13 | 16.8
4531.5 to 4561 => 0.11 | 18.3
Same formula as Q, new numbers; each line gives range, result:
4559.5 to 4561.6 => 21.6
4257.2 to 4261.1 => 15.4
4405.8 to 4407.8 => 16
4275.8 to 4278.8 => 14.3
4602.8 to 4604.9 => 17.9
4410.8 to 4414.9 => 18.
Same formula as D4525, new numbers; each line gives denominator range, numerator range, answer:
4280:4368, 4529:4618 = 1.41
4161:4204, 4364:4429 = 1.15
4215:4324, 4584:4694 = 1.61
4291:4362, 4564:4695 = 1.50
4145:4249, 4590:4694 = 1.52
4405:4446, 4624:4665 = 1.24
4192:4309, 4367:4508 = 1.33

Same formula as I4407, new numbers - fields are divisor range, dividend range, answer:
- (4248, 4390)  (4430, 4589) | 1.25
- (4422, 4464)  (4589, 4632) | 1.10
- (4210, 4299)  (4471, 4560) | 1.28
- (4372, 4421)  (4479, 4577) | 1.18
